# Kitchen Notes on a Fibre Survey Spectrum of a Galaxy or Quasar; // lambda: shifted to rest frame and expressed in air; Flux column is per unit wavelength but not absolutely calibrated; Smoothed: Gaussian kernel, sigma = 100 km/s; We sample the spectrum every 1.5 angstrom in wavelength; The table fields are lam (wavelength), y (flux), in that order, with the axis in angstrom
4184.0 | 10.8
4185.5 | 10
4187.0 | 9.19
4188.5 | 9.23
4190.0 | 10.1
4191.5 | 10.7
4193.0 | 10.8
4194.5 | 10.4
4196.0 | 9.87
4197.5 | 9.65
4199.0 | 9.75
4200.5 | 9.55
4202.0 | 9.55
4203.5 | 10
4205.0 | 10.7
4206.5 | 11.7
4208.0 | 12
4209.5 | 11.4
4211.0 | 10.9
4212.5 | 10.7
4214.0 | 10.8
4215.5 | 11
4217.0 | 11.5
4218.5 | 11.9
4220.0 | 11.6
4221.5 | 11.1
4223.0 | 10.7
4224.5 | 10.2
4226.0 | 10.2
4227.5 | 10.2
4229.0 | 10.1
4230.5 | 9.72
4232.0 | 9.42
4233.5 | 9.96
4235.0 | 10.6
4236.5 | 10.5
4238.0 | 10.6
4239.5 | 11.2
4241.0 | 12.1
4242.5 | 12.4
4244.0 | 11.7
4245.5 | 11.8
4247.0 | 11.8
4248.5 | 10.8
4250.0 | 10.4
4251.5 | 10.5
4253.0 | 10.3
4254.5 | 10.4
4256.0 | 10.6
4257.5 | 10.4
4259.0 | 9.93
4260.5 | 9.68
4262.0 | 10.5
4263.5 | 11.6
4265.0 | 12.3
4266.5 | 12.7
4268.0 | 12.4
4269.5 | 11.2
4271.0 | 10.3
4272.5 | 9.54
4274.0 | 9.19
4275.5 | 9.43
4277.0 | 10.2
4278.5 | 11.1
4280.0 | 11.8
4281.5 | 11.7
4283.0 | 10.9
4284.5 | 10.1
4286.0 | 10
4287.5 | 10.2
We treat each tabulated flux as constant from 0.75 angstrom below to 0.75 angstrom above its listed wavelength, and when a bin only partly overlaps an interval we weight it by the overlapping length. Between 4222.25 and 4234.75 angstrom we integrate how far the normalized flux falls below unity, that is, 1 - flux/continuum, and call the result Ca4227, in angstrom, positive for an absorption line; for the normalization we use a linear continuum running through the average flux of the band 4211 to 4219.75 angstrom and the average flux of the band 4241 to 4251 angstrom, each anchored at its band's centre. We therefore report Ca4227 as 1.4 angstrom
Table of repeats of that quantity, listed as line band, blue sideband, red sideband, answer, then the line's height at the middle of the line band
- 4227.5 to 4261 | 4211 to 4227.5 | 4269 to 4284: 0.2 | 10.8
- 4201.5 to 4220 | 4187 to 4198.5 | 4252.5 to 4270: -1.4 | 10.3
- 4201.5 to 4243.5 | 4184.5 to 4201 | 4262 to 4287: -2.2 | 10.3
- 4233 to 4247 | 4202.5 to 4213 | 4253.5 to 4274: -0.5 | 10.9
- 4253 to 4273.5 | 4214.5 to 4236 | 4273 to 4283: -0.5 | 10.6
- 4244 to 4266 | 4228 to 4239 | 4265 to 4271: 0.8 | 11.2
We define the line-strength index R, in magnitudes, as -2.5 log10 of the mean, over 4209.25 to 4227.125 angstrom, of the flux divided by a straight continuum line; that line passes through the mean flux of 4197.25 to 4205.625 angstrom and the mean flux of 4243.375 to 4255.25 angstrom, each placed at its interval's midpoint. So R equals -0.07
